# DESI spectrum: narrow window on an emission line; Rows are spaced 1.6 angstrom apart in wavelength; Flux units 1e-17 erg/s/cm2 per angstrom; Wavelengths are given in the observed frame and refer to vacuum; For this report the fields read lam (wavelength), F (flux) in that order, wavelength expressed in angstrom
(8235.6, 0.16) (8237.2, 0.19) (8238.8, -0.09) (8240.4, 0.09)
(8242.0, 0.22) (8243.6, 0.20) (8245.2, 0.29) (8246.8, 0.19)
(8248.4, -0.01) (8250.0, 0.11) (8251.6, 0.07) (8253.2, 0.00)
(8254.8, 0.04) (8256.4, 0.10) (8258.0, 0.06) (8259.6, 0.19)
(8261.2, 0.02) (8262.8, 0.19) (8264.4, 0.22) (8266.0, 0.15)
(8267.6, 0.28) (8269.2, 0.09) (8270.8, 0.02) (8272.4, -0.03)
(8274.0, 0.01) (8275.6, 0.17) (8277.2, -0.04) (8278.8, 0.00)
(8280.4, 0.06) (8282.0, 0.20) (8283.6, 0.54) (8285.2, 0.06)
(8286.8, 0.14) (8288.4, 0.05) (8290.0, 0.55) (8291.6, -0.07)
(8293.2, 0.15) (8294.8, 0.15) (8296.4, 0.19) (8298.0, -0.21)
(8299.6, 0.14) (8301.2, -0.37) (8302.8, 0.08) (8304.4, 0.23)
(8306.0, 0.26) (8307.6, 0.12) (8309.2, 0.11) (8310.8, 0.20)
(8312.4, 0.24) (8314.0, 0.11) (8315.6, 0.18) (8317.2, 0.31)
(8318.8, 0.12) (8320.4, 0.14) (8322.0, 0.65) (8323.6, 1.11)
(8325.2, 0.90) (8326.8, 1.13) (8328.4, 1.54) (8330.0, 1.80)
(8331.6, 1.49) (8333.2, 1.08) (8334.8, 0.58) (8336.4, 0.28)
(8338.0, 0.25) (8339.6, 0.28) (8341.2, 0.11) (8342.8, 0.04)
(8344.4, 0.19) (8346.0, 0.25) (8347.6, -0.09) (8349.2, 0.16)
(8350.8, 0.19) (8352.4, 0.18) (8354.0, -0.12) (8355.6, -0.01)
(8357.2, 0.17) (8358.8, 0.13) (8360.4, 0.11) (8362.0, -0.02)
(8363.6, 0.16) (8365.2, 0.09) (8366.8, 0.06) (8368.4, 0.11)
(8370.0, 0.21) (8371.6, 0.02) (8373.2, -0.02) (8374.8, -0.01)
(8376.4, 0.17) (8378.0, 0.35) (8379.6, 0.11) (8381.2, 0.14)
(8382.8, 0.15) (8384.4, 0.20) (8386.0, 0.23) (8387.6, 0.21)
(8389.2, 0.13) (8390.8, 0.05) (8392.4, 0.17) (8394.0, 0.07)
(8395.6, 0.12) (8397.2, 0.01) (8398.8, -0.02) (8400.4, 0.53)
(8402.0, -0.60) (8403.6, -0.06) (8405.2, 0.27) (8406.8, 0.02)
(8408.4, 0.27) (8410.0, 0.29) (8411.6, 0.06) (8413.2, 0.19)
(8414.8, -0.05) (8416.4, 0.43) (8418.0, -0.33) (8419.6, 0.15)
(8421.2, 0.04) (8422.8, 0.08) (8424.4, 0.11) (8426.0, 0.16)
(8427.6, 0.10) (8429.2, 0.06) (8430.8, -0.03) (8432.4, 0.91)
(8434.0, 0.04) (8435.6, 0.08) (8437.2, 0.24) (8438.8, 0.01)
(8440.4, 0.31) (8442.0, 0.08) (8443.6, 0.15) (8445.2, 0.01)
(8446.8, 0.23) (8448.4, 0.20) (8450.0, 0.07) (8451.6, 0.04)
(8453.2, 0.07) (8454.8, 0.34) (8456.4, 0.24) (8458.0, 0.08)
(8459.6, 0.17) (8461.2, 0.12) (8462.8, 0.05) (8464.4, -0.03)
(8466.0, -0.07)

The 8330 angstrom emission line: [O II]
